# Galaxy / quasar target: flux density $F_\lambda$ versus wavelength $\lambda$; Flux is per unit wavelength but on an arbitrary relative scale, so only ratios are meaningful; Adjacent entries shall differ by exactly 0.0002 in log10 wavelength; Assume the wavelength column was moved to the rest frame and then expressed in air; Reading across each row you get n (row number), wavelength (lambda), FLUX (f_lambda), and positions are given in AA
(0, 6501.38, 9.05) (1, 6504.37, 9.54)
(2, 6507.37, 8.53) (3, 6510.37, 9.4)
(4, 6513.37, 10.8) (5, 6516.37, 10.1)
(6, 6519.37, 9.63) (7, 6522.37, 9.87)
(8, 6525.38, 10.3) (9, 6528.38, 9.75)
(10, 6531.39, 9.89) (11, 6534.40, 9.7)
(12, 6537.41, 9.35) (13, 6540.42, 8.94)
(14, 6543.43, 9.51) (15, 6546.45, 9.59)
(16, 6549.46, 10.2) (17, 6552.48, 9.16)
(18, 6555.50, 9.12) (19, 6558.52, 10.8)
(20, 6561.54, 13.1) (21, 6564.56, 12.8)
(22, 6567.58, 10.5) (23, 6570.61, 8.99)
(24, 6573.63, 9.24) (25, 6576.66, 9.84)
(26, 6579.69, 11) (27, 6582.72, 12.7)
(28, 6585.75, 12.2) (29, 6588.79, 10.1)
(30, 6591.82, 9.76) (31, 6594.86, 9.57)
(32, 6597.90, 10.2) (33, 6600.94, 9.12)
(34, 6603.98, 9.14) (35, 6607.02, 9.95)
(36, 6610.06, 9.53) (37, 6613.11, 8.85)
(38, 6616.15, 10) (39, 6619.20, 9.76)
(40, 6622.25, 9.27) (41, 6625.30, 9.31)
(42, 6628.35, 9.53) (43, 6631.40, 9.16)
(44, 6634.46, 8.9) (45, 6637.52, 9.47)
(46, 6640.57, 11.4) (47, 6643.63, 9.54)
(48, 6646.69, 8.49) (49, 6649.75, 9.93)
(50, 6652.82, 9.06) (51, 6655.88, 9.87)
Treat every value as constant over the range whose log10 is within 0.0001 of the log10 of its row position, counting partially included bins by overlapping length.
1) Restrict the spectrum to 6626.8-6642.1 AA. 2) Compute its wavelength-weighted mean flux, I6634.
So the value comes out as 9.69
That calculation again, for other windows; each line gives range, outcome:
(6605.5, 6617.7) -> 9.58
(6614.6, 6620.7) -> 9.88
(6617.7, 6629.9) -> 9.47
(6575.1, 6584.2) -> 11.2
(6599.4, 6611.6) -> 9.44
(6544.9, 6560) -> 9.77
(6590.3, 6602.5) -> 9.66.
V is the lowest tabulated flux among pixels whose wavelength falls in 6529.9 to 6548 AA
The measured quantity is 8.94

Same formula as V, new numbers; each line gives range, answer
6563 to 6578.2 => 8.99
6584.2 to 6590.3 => 10.1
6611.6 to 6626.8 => 8.85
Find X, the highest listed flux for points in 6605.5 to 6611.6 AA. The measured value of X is 9.95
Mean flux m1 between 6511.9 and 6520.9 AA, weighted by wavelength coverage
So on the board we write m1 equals 10.2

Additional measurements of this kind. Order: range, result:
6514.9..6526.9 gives 9.98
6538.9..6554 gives 9.48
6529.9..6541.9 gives 9.47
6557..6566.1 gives 12.2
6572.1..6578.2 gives 9.55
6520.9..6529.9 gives 9.97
